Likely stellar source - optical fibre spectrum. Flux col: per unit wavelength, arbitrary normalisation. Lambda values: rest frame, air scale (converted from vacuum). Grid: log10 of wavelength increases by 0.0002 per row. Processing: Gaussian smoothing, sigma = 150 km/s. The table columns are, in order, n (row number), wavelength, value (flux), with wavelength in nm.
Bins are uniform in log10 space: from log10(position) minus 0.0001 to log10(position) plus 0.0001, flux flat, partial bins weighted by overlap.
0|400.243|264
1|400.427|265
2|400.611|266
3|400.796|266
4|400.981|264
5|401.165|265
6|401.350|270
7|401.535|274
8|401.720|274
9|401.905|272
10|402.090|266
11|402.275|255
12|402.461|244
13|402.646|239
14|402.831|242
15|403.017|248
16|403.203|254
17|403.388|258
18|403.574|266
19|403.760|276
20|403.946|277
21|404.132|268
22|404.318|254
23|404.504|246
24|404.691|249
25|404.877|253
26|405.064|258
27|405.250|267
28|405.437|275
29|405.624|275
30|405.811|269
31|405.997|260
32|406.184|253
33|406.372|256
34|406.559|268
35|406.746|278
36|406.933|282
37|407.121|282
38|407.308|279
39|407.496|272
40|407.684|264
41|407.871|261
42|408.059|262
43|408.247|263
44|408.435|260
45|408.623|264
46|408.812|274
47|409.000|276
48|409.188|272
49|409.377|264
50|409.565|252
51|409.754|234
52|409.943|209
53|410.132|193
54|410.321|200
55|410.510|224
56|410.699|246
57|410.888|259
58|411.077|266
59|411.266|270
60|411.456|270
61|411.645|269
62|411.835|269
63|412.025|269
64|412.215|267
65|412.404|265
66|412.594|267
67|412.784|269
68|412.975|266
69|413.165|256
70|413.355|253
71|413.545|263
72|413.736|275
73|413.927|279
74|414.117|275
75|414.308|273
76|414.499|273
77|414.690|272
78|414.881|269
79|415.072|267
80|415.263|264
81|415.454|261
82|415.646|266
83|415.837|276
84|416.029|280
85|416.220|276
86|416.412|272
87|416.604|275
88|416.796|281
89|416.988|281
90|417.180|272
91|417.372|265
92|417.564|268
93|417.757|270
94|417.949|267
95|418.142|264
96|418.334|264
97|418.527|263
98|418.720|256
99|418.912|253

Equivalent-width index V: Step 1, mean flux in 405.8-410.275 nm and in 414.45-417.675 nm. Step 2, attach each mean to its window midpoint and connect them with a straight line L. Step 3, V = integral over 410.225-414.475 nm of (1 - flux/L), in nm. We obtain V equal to 0.07 nm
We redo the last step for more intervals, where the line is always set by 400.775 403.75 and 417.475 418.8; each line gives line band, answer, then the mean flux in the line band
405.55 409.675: -0.09 nm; 267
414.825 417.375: -0.08 nm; 272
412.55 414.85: -0.05 nm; 268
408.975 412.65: 0.15 nm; 251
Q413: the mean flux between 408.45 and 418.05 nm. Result 263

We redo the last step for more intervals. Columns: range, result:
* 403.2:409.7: 265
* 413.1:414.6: 269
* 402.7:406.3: 260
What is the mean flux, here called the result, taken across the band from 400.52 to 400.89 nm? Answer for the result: 265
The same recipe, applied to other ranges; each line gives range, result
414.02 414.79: 273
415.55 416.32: 275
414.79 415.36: 267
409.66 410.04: 221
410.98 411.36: 268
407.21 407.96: 269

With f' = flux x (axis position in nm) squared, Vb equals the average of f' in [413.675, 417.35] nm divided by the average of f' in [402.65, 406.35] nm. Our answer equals 1.1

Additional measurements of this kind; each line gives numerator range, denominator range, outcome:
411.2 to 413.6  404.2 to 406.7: 1.05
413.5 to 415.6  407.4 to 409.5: 1.04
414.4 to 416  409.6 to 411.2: 1.19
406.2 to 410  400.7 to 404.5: 1.04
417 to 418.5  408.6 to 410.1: 1.10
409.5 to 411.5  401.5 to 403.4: 0.96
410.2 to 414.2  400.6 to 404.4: 1.04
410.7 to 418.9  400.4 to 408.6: 1.07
